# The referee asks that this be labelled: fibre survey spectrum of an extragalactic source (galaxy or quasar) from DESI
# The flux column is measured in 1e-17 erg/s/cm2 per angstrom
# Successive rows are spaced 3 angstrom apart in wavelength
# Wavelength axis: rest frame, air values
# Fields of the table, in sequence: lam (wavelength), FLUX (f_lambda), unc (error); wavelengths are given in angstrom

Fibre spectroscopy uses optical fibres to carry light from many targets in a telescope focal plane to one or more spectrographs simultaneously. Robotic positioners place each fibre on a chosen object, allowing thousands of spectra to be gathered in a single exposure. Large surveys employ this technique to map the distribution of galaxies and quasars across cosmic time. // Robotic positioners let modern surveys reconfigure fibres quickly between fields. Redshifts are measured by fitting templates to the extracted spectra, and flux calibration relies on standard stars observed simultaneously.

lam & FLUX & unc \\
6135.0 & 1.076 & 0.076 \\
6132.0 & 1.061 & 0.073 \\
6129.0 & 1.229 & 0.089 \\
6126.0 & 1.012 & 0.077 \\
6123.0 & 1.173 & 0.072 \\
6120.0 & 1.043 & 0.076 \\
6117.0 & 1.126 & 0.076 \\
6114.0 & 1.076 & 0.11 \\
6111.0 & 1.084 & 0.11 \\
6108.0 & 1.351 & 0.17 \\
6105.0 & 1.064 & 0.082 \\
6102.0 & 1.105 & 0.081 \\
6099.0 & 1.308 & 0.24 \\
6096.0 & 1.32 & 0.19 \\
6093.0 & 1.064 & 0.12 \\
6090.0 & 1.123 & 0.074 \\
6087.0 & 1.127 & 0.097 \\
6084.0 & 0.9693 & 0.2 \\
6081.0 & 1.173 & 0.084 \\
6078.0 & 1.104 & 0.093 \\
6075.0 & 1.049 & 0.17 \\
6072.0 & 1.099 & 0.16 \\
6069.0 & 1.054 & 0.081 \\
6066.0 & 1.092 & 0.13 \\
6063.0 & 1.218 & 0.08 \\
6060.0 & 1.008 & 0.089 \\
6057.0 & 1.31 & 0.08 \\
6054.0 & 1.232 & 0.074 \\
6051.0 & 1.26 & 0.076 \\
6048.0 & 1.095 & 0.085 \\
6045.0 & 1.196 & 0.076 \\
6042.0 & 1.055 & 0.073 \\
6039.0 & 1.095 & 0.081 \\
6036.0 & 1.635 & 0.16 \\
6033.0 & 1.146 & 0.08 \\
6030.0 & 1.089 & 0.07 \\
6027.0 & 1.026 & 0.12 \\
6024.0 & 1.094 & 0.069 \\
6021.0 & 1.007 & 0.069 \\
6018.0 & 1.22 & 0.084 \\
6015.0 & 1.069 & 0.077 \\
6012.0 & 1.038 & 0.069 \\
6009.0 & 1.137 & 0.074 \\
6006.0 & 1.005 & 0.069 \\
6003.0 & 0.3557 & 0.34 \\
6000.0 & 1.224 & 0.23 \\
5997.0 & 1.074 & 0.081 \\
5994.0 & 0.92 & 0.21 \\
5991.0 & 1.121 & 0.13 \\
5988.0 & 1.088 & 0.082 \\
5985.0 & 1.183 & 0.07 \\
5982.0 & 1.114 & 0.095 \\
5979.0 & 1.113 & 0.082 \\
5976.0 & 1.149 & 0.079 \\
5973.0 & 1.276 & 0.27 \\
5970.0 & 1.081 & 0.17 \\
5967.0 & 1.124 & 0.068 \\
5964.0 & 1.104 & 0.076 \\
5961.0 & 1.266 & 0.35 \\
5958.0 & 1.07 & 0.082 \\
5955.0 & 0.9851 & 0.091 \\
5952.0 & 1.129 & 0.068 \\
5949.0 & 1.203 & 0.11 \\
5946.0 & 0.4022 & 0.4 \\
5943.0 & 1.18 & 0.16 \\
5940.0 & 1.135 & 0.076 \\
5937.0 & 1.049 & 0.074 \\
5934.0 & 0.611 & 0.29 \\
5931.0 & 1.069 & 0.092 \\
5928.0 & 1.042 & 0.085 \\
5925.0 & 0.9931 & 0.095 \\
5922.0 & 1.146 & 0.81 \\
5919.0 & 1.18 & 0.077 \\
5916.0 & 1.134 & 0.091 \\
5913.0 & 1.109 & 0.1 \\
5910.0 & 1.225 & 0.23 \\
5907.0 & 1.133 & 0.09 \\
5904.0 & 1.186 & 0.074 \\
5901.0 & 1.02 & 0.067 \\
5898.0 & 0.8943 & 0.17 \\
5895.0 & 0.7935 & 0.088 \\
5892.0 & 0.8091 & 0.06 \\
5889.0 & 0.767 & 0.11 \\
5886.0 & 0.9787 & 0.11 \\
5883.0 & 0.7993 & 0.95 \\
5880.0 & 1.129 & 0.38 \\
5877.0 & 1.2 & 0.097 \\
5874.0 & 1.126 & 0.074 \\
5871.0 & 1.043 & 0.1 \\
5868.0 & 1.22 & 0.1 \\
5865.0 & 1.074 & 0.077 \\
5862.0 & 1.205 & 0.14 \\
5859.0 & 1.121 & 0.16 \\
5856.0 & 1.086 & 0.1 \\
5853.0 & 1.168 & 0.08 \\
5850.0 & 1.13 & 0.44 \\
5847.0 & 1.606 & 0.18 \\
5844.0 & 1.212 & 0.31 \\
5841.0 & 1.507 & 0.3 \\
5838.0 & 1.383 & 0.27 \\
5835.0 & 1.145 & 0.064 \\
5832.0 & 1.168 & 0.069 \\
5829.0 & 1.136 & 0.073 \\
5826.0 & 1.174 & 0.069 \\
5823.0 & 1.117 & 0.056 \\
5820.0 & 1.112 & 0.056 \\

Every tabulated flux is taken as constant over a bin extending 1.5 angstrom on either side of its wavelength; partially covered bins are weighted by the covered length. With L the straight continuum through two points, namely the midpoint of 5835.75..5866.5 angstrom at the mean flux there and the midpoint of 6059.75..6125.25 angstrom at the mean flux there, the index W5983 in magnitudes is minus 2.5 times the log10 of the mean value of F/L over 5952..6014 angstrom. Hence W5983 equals 0.10 mag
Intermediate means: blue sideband 1.25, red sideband 1.13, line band 1.07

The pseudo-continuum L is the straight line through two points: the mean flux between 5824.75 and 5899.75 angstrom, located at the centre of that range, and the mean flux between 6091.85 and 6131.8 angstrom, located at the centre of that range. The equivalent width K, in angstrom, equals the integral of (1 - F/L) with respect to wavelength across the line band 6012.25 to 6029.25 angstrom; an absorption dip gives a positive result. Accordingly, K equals 0.8 angstrom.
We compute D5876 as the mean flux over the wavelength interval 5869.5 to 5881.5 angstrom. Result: 1.12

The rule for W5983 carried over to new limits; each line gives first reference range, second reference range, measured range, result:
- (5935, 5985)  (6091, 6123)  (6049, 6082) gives -0.009 mag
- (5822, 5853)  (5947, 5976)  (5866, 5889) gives 0.157 mag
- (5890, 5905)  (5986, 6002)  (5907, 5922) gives -0.213 mag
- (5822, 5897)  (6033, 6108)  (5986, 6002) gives 0.079 mag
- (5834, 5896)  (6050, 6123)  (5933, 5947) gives 0.243 mag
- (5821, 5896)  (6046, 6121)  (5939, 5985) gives 0.040 mag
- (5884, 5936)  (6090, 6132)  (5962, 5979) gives -0.100 mag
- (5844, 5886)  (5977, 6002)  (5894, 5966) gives 0.069 mag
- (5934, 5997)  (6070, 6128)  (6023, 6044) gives -0.063 mag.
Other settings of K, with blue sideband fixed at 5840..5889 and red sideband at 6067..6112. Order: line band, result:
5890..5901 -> 2.8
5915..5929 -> 0.5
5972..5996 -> 0.5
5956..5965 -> 0.0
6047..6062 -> -0.7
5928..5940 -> 2.0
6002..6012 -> 2.2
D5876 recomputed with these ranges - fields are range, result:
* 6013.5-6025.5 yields 1.1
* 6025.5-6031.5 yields 1.06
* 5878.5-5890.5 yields 0.918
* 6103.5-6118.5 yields 1.14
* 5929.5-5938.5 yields 0.91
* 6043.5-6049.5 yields 1.15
